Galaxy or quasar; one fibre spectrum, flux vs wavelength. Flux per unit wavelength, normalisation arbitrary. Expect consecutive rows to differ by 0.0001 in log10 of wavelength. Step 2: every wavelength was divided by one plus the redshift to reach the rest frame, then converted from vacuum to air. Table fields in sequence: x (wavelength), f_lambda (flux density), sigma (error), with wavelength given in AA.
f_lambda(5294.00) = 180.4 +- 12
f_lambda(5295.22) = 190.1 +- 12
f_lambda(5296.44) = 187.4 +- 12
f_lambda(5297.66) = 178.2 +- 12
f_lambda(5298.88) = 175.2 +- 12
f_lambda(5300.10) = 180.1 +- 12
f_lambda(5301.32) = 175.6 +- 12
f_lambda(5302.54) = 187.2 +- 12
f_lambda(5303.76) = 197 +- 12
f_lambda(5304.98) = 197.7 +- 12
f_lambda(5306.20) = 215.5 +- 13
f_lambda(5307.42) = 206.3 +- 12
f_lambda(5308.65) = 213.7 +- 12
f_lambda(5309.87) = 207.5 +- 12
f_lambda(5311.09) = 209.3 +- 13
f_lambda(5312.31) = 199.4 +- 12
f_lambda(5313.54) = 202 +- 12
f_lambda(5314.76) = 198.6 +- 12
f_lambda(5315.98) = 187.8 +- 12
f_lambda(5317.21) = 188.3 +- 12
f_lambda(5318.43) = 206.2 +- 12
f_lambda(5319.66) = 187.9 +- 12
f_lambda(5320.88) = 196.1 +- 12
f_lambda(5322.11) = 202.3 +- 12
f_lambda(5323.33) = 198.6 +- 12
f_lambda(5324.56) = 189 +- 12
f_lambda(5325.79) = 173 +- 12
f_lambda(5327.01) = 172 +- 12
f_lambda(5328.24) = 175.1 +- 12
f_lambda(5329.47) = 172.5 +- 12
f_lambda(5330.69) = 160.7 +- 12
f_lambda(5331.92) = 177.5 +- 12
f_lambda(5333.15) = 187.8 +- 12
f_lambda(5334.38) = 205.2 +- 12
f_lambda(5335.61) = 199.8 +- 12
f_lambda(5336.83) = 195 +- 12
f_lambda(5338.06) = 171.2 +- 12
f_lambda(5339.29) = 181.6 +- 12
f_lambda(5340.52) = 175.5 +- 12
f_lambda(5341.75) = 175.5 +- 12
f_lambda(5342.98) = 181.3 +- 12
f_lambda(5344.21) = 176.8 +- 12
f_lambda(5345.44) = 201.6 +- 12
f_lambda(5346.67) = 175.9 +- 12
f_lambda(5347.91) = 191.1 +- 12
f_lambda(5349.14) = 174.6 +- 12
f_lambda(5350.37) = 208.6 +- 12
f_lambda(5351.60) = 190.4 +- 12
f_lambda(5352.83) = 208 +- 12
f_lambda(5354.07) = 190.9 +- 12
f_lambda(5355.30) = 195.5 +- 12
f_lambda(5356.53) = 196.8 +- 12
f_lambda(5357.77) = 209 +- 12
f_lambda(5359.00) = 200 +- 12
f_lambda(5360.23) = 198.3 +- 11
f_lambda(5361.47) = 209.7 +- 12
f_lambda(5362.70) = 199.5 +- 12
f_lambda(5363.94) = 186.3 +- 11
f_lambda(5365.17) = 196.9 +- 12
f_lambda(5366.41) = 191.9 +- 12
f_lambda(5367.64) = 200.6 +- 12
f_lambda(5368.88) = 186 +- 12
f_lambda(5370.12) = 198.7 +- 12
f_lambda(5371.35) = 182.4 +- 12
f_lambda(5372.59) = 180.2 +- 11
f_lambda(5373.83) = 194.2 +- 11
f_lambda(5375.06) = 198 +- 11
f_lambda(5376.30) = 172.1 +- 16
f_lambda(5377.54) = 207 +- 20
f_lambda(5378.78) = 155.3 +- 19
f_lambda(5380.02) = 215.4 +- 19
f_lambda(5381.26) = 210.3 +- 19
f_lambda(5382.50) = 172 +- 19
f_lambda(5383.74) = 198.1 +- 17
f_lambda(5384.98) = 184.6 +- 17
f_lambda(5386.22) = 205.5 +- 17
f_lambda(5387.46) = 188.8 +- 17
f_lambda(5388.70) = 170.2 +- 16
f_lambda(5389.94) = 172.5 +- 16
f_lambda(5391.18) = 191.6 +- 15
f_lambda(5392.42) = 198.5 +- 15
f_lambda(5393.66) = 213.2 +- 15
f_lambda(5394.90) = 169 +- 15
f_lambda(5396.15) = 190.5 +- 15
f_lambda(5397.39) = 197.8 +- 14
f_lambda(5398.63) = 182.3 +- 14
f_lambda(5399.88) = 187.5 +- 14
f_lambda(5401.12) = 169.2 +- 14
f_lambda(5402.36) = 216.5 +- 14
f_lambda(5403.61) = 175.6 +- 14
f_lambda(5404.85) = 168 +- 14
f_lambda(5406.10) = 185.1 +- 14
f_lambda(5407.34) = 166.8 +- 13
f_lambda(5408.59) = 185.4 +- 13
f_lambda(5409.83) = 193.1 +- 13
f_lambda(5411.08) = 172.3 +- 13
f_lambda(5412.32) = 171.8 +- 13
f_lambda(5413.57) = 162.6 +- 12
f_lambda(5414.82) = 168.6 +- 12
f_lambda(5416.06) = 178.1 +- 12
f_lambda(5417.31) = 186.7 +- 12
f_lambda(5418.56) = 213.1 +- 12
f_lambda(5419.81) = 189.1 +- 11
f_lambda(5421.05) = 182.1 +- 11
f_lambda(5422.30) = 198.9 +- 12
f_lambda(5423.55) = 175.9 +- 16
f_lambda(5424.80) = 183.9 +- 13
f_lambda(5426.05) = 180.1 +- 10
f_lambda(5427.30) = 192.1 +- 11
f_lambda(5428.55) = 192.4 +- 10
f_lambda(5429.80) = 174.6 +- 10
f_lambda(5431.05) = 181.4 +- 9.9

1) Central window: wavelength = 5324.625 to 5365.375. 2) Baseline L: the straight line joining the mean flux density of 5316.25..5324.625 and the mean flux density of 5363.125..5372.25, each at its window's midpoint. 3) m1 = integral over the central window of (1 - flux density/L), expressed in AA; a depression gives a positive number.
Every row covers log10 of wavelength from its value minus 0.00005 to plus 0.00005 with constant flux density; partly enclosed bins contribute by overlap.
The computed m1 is 1.09 AA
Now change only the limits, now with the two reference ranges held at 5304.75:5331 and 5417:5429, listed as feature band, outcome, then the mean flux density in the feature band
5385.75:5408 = 0.54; 186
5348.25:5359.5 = -0.26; 197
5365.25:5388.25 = 0.03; 191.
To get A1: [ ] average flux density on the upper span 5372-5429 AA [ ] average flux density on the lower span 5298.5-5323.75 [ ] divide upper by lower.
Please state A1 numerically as 0.94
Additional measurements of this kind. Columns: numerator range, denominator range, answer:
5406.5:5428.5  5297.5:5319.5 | 0.93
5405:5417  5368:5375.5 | 0.93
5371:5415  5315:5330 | 0.99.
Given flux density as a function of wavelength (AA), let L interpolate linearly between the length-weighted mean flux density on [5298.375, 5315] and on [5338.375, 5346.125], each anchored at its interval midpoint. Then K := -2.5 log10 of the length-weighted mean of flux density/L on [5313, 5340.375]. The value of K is 0.01 mag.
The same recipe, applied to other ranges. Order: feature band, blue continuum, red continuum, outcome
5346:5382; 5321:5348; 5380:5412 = -0.049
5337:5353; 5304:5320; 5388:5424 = 0.058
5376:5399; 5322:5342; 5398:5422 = -0.042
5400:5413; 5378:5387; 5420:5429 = 0.048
